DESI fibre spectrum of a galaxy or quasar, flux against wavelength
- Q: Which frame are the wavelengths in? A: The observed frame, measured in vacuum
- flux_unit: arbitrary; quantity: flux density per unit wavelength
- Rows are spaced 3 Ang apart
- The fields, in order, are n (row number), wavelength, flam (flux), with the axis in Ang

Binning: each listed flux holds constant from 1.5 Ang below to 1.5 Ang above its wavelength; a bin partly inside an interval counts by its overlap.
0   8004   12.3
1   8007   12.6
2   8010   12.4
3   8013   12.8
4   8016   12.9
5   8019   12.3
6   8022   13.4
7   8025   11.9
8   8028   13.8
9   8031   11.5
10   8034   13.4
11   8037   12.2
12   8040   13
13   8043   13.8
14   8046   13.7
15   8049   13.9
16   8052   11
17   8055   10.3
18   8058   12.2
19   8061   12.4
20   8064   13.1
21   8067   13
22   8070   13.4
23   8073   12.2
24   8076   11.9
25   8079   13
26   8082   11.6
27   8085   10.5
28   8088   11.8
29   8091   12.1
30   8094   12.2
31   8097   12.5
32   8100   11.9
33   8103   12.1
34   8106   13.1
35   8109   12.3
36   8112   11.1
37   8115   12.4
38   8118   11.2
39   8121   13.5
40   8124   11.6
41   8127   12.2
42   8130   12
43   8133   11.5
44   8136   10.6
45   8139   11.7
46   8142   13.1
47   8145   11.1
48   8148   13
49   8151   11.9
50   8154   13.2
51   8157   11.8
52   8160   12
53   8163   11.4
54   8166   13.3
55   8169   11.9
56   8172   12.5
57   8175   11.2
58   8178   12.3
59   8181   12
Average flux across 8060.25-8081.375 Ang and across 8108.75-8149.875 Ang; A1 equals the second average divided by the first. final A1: 0.94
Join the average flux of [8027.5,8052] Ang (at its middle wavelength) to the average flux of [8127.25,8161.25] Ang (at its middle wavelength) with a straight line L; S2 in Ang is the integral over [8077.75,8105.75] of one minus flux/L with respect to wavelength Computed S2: 1.11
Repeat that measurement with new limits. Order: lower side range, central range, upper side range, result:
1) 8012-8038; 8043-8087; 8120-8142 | 0.2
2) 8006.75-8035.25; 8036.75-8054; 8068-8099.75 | -0.6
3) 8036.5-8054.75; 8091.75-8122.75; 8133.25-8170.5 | 0.4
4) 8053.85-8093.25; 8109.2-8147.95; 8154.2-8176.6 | 0.7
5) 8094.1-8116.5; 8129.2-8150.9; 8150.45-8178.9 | 0.6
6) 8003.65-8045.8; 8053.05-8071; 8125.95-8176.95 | 0.3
